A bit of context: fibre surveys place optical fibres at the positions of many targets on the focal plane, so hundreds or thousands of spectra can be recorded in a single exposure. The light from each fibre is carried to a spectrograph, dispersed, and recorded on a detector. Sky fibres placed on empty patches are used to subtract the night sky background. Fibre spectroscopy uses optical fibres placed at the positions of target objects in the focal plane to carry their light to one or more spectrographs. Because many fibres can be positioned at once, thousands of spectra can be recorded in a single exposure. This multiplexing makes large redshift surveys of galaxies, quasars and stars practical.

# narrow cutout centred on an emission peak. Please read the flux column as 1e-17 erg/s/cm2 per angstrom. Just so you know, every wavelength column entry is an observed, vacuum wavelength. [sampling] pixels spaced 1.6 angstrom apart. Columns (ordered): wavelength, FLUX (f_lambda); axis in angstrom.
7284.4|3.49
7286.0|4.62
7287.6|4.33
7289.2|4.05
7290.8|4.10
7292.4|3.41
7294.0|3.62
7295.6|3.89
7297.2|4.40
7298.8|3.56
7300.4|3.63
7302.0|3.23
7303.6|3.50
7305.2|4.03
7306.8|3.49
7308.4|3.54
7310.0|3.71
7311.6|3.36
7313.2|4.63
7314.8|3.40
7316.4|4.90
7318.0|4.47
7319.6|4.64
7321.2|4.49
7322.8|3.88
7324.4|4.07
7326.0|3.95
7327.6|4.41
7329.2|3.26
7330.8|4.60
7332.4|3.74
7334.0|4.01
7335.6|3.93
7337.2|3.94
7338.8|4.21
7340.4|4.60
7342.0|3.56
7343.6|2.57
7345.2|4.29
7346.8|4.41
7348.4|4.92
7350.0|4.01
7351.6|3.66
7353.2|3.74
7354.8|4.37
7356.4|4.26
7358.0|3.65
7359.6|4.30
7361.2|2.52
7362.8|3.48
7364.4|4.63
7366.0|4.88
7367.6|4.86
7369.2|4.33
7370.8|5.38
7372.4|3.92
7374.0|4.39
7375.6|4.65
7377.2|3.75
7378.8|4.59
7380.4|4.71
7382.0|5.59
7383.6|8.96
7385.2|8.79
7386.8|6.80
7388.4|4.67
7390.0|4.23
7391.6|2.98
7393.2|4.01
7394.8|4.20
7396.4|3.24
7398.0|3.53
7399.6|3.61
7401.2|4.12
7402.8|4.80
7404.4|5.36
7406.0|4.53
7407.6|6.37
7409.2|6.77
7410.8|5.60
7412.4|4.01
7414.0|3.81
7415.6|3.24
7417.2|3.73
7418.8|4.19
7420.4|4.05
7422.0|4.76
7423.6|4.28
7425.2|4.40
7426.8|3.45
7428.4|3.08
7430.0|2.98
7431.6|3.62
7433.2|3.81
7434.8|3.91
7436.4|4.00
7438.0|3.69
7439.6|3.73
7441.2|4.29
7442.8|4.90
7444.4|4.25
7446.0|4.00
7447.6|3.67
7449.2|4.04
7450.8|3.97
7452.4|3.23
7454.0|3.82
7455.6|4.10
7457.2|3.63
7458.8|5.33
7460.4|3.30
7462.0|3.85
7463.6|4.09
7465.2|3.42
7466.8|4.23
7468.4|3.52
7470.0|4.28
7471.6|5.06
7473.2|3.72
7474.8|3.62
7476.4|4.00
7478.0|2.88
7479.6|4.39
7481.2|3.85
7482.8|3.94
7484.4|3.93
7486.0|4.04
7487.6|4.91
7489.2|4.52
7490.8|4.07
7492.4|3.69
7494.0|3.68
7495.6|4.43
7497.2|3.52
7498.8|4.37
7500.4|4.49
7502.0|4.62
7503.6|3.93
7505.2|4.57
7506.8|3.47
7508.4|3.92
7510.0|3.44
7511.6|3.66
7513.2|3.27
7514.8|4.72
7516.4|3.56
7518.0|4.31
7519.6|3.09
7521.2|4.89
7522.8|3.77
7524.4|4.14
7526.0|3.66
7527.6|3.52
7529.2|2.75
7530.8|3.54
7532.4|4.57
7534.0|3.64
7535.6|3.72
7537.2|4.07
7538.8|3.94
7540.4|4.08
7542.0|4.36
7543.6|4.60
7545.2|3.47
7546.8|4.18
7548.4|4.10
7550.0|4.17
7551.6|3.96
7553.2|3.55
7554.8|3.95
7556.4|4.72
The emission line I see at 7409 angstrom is [N II] 6583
